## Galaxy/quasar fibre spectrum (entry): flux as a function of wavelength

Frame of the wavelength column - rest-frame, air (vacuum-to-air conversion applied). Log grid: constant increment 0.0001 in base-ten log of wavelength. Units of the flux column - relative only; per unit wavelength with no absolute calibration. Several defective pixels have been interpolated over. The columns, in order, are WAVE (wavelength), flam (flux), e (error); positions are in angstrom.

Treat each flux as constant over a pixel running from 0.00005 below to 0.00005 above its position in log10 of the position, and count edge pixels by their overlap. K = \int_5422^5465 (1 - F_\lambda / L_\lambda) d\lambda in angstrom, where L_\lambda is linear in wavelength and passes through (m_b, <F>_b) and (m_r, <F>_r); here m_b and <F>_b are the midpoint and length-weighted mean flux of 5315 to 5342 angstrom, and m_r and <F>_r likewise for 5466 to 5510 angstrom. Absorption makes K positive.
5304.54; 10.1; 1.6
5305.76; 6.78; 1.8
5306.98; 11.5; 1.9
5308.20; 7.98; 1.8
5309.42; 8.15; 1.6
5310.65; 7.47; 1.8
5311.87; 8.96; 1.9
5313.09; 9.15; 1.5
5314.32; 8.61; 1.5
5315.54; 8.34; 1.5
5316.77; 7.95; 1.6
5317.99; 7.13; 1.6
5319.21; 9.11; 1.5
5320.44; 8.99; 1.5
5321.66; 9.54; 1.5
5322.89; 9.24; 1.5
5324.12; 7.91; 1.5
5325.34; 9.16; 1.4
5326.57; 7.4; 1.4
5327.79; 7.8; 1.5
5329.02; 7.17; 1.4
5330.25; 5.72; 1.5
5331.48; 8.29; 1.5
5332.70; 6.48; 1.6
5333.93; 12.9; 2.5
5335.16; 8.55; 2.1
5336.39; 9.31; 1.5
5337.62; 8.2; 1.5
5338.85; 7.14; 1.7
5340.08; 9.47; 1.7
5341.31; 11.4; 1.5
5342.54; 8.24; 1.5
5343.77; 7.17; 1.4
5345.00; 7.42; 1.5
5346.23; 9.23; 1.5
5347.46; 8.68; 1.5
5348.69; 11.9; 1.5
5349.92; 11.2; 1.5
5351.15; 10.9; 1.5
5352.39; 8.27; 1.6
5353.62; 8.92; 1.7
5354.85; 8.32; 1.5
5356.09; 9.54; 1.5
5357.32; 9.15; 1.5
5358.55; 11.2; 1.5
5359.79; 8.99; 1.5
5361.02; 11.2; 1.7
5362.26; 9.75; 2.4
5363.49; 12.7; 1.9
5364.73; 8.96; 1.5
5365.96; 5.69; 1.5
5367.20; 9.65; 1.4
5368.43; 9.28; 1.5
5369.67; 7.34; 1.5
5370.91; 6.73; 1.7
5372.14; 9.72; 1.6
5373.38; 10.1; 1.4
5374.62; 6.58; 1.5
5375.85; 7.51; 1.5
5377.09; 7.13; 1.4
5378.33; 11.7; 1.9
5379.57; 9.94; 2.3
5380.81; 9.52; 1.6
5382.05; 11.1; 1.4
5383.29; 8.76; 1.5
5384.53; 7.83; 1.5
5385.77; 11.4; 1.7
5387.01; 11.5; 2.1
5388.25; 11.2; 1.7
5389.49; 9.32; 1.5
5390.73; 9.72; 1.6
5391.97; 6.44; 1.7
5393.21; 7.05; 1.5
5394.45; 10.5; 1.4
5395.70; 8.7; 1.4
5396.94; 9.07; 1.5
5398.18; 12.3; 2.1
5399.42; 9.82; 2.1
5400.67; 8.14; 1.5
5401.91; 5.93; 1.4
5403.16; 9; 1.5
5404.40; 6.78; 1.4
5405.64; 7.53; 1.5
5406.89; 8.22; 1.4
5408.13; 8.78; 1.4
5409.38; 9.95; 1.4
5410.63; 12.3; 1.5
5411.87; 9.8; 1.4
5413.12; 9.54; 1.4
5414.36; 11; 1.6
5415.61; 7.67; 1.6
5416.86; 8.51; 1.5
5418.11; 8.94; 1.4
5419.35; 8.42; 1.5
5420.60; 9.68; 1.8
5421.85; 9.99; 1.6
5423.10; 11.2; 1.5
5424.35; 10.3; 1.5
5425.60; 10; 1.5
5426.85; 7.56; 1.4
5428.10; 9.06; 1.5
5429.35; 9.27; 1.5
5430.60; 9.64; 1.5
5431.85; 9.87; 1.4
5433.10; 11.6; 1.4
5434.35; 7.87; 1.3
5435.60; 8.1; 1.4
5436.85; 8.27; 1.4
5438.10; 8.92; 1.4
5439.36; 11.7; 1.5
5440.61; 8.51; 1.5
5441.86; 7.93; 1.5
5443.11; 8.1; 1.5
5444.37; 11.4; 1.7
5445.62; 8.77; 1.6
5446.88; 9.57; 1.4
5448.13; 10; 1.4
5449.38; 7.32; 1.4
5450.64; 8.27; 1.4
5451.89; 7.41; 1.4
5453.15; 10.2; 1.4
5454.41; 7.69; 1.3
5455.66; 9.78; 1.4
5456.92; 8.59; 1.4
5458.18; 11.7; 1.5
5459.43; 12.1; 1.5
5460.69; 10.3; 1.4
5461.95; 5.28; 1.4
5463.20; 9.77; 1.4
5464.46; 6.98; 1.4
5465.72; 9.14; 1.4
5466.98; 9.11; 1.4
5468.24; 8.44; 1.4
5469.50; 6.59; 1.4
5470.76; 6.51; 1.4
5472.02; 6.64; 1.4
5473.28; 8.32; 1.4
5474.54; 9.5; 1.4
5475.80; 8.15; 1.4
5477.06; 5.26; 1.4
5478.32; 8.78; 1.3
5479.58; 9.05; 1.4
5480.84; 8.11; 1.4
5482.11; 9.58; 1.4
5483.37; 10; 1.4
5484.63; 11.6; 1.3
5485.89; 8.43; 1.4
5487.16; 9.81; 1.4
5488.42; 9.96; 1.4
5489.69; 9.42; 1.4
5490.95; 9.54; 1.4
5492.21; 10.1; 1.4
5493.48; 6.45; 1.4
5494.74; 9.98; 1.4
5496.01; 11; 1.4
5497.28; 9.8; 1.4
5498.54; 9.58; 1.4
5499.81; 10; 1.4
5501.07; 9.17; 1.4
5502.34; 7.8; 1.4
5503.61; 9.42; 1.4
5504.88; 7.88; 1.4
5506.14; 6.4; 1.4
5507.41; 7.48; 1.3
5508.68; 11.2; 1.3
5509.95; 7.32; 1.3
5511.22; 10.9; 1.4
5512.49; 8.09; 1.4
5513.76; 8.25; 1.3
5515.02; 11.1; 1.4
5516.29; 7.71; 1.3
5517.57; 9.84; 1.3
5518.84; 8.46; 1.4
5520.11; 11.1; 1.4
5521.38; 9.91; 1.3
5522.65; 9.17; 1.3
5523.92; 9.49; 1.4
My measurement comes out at -2.6 angstrom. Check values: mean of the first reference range 8.51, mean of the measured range 9.22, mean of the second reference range 8.78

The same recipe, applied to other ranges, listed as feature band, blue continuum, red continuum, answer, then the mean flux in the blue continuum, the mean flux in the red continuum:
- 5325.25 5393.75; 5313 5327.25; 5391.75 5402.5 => -3.15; 8.52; 8.75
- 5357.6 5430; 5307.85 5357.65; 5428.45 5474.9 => -3.65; 8.7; 8.89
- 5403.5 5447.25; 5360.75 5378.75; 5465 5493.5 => -2.55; 8.86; 8.67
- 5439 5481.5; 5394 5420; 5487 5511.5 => 2.09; 9.08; 9.12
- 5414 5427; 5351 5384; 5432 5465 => -0.42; 9.18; 9.1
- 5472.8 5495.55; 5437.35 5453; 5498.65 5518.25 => -0.27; 9.02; 8.85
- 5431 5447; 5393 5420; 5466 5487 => -0.96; 9.03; 8.42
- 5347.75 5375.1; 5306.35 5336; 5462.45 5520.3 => -2.57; 8.48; 8.84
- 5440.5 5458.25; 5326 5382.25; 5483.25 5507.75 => 0.34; 8.98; 9.19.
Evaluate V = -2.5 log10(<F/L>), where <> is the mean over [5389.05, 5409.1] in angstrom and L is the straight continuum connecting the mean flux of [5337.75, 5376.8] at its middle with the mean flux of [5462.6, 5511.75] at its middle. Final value 0.05 mag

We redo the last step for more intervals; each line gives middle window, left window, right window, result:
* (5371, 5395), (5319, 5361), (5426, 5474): -0.04 mag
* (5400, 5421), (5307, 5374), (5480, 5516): 0.02 mag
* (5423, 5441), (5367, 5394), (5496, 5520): -0.04 mag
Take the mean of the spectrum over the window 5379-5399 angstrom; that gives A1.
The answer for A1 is 9.65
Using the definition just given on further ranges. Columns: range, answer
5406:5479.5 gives 9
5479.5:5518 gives 9.19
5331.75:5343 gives 9.06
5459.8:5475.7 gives 8.12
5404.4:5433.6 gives 9.45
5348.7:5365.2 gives 10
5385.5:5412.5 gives 9.22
